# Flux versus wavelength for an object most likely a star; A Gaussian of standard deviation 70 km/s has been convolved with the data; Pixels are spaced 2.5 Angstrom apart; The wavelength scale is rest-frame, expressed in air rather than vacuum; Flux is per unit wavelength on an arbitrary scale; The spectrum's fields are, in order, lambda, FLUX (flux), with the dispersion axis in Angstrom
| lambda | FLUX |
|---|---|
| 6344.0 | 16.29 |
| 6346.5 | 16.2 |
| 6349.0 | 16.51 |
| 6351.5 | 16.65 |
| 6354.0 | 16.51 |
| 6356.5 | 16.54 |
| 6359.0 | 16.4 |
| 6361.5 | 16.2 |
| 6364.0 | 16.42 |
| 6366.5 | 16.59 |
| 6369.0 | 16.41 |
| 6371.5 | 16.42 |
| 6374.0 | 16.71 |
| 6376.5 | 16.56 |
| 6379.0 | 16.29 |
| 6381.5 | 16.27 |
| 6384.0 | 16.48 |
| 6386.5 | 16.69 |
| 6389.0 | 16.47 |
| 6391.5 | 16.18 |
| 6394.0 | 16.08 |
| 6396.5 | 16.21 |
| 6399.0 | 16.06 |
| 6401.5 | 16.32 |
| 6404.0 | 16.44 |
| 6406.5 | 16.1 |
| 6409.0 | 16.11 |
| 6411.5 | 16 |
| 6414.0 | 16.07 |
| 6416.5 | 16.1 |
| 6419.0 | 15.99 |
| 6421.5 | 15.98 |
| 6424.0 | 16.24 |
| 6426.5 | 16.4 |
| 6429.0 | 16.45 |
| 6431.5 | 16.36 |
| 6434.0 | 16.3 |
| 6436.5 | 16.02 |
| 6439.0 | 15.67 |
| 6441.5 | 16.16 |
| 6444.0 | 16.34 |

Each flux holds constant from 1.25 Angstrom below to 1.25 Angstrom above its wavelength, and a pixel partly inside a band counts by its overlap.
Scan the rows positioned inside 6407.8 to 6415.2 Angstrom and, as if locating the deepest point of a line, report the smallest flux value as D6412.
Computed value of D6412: 16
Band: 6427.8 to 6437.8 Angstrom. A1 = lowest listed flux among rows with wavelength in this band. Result 16.02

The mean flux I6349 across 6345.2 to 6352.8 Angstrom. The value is 16.5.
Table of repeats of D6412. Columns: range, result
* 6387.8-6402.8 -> 16.06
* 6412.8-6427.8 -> 15.98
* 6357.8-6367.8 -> 16.2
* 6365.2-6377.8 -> 16.41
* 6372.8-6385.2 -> 16.27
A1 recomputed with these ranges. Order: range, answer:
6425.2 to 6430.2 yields 16.4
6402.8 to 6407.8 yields 16.1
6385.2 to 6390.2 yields 16.47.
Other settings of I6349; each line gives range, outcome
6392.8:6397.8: 16.1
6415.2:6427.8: 16.1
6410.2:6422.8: 16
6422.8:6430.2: 16.4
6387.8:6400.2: 16.2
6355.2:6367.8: 16.4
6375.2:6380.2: 16.4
